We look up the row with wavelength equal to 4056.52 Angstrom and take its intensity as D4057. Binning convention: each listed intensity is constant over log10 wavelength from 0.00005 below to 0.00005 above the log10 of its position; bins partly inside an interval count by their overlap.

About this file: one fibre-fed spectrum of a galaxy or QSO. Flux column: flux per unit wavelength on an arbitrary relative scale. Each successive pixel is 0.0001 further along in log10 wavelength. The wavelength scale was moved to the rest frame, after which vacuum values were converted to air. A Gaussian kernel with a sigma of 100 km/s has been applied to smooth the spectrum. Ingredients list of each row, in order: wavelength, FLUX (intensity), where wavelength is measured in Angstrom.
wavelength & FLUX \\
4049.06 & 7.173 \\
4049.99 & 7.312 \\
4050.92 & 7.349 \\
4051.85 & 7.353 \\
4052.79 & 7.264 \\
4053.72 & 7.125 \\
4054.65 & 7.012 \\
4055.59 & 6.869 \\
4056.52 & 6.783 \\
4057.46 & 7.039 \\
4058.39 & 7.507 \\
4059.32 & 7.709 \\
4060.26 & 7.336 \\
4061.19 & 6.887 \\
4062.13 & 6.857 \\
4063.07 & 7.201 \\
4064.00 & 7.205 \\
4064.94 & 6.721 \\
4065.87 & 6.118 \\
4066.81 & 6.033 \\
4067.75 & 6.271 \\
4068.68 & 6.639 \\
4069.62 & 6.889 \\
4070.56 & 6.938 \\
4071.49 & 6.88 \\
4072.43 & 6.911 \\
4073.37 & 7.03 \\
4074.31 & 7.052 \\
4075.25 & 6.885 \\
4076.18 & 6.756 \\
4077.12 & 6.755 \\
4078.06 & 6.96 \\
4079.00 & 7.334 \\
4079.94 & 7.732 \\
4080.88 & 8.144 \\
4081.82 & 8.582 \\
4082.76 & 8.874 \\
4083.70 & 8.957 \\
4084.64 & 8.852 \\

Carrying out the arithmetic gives 6.783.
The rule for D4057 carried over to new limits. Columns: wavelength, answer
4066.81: 6.033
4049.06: 7.173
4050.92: 7.349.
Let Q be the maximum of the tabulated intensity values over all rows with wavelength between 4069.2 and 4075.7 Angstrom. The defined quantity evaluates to 7.052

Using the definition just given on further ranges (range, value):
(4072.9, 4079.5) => 7.334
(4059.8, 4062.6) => 7.336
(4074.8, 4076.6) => 6.885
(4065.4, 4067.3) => 6.118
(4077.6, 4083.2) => 8.874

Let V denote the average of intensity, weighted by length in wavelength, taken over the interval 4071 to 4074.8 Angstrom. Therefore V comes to 6.97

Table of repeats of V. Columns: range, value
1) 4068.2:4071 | 6.82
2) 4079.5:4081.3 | 7.93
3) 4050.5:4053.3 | 7.32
